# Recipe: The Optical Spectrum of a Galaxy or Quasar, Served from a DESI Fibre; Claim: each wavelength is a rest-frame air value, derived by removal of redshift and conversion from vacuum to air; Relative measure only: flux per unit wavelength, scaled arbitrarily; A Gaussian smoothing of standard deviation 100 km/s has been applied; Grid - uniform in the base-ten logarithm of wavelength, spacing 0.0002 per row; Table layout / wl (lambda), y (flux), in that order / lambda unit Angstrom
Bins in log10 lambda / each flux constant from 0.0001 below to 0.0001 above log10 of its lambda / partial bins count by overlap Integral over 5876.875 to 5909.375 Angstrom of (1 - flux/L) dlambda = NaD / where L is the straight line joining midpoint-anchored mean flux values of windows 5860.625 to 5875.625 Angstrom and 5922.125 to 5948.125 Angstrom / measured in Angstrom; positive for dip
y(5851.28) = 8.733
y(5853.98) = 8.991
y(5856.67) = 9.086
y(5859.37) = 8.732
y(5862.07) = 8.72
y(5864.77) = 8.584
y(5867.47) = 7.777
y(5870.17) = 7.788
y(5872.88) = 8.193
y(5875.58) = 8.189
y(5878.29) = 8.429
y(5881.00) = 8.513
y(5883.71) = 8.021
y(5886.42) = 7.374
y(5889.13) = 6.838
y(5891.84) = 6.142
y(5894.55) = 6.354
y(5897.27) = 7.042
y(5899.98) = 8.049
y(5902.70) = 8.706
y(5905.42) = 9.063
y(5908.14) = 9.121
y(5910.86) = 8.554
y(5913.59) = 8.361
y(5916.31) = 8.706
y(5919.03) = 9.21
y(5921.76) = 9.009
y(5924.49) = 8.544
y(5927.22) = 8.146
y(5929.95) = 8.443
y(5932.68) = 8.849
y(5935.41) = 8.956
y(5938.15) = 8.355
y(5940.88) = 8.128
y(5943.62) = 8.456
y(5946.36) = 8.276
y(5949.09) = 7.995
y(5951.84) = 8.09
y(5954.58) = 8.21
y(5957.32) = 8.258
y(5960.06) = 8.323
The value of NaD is 2.0 Angstrom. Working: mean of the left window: 8.21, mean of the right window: 8.48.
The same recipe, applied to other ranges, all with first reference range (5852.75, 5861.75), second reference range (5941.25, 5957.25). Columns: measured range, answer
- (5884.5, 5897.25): 2.8 Angstrom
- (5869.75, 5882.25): 0.7 Angstrom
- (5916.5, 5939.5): -0.9 Angstrom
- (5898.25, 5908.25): -0.1 Angstrom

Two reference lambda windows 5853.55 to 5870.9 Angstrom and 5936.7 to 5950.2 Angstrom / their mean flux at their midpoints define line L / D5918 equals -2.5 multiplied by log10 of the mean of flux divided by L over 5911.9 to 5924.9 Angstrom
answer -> -0.06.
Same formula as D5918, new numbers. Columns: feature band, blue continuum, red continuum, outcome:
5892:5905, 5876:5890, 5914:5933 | 0.09 mag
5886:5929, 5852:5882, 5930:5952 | 0.04 mag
